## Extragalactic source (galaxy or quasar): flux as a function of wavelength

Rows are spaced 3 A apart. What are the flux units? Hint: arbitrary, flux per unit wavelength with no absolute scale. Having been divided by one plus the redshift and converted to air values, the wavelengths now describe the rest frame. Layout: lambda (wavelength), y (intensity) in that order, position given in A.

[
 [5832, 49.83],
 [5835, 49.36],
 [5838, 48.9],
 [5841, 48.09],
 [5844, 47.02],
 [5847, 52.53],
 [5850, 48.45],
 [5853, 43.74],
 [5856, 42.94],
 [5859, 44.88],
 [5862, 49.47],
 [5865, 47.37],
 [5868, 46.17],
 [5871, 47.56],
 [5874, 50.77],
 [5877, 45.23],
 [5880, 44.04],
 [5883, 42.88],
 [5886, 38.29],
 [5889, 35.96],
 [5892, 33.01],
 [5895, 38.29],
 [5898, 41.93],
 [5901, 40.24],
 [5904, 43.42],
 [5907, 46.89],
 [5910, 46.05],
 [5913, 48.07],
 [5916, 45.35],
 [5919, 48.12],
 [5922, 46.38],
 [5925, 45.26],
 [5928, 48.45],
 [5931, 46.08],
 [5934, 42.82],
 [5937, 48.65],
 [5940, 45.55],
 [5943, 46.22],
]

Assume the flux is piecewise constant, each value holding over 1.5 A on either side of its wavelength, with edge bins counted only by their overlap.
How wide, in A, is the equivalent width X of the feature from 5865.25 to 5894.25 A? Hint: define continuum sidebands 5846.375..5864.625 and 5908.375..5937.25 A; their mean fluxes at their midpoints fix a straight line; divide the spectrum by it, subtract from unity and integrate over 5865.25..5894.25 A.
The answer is 2.4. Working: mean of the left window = 46.8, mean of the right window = 46.4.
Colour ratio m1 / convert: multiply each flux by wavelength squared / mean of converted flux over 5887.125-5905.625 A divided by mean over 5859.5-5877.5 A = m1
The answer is 0.82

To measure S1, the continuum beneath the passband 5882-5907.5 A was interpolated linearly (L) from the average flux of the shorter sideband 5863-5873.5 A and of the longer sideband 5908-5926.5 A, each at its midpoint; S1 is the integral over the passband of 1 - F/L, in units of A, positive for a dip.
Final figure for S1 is 3.9 A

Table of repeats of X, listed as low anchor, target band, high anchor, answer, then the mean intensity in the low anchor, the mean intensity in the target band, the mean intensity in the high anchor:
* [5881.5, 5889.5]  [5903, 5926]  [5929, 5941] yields -1.6 A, 39.4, 46.3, 45.9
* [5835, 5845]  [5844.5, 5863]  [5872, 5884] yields 0.2 A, 48.3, 46.9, 45.9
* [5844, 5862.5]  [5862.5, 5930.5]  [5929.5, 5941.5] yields 3.1 A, 46.9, 44.2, 45.8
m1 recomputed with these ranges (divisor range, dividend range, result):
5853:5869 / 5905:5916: 1.03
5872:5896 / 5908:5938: 1.14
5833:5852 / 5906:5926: 0.98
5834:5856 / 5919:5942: 0.99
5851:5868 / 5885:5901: 0.83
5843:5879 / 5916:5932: 1.01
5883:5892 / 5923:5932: 1.26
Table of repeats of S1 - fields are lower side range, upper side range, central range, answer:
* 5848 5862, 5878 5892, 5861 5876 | -1.8 A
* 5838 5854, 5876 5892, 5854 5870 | -0.5 A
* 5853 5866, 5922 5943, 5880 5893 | 2.1 A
